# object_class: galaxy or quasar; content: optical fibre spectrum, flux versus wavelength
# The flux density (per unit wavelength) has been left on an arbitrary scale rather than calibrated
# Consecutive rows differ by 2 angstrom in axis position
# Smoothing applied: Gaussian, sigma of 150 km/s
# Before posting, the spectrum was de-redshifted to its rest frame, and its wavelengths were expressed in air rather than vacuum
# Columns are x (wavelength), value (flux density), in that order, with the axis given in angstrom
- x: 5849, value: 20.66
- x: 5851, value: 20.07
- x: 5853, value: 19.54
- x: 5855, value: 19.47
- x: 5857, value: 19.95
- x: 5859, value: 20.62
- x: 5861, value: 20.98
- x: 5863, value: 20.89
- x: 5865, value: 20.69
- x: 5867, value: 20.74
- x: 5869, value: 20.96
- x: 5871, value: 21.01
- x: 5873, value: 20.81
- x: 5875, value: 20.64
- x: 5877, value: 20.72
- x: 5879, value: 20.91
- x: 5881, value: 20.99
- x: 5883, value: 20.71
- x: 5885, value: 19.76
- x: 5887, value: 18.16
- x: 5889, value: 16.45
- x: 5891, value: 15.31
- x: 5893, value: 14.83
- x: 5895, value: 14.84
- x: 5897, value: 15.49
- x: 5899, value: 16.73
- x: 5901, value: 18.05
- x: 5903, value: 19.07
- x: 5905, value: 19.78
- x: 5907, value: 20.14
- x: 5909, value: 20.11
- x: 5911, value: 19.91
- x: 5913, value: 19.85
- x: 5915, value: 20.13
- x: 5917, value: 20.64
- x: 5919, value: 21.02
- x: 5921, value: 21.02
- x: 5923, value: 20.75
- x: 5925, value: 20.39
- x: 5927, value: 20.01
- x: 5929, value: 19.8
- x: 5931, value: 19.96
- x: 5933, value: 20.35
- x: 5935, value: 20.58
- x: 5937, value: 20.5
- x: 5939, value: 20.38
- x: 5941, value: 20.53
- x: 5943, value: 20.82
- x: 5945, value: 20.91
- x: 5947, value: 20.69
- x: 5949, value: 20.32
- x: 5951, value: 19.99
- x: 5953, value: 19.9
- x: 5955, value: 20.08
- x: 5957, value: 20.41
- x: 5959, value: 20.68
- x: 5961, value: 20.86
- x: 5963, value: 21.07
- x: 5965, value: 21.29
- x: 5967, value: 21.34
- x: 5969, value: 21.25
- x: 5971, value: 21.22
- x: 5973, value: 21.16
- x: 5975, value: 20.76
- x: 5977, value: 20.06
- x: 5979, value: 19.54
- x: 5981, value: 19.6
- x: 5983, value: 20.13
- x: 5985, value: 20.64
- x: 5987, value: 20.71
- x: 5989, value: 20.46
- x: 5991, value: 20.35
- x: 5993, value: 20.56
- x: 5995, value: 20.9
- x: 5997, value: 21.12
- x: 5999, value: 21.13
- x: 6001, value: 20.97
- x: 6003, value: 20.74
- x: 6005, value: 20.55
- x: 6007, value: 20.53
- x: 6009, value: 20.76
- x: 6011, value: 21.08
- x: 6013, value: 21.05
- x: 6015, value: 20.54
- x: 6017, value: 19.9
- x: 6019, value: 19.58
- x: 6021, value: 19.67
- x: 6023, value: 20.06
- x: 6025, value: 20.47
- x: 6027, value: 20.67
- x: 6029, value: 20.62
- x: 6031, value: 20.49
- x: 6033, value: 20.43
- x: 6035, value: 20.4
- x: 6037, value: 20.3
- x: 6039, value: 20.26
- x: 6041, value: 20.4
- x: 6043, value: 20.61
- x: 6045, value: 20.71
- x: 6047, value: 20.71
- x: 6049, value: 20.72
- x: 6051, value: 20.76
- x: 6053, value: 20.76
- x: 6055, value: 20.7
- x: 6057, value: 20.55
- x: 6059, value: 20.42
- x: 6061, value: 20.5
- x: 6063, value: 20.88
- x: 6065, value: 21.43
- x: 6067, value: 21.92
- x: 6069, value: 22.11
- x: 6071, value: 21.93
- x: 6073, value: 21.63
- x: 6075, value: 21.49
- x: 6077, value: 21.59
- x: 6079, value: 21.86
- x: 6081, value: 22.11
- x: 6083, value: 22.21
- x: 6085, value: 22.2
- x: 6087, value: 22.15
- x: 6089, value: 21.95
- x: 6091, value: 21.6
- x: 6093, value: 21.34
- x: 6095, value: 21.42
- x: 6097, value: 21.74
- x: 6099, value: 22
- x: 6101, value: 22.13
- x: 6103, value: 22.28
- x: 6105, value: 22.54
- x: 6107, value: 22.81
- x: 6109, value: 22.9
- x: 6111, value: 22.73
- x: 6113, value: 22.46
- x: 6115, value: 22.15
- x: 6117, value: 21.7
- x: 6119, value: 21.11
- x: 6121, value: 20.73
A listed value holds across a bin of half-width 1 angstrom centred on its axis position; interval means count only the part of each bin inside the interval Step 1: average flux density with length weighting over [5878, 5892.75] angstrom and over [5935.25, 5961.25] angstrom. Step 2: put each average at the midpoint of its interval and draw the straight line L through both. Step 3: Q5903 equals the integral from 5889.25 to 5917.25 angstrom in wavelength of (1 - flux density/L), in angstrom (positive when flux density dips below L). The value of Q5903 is 1.6 angstrom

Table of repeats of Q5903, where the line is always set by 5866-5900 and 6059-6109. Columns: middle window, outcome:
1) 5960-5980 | -0.8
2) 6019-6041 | 0.7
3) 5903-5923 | -1.1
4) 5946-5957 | -0.2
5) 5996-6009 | -0.2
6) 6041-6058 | 0.5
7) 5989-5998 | -0.1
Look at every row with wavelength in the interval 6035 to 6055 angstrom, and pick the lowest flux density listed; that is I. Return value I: 20.26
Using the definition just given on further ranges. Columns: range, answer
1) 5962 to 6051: 19.54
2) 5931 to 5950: 19.96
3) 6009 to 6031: 19.58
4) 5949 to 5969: 19.9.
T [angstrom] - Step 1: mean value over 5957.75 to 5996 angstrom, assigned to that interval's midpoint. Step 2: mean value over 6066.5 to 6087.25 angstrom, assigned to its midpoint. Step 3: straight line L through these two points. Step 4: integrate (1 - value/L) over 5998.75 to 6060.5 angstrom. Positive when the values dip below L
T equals 2.3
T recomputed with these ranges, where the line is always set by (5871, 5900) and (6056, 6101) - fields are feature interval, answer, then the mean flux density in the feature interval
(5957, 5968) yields -0.7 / 21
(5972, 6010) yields -0.8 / 20.6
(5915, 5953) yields -2.5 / 20.5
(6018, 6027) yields 0.3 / 20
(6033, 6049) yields 0.4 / 20.5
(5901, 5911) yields -0.5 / 19.6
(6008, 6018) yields -0.1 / 20.7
